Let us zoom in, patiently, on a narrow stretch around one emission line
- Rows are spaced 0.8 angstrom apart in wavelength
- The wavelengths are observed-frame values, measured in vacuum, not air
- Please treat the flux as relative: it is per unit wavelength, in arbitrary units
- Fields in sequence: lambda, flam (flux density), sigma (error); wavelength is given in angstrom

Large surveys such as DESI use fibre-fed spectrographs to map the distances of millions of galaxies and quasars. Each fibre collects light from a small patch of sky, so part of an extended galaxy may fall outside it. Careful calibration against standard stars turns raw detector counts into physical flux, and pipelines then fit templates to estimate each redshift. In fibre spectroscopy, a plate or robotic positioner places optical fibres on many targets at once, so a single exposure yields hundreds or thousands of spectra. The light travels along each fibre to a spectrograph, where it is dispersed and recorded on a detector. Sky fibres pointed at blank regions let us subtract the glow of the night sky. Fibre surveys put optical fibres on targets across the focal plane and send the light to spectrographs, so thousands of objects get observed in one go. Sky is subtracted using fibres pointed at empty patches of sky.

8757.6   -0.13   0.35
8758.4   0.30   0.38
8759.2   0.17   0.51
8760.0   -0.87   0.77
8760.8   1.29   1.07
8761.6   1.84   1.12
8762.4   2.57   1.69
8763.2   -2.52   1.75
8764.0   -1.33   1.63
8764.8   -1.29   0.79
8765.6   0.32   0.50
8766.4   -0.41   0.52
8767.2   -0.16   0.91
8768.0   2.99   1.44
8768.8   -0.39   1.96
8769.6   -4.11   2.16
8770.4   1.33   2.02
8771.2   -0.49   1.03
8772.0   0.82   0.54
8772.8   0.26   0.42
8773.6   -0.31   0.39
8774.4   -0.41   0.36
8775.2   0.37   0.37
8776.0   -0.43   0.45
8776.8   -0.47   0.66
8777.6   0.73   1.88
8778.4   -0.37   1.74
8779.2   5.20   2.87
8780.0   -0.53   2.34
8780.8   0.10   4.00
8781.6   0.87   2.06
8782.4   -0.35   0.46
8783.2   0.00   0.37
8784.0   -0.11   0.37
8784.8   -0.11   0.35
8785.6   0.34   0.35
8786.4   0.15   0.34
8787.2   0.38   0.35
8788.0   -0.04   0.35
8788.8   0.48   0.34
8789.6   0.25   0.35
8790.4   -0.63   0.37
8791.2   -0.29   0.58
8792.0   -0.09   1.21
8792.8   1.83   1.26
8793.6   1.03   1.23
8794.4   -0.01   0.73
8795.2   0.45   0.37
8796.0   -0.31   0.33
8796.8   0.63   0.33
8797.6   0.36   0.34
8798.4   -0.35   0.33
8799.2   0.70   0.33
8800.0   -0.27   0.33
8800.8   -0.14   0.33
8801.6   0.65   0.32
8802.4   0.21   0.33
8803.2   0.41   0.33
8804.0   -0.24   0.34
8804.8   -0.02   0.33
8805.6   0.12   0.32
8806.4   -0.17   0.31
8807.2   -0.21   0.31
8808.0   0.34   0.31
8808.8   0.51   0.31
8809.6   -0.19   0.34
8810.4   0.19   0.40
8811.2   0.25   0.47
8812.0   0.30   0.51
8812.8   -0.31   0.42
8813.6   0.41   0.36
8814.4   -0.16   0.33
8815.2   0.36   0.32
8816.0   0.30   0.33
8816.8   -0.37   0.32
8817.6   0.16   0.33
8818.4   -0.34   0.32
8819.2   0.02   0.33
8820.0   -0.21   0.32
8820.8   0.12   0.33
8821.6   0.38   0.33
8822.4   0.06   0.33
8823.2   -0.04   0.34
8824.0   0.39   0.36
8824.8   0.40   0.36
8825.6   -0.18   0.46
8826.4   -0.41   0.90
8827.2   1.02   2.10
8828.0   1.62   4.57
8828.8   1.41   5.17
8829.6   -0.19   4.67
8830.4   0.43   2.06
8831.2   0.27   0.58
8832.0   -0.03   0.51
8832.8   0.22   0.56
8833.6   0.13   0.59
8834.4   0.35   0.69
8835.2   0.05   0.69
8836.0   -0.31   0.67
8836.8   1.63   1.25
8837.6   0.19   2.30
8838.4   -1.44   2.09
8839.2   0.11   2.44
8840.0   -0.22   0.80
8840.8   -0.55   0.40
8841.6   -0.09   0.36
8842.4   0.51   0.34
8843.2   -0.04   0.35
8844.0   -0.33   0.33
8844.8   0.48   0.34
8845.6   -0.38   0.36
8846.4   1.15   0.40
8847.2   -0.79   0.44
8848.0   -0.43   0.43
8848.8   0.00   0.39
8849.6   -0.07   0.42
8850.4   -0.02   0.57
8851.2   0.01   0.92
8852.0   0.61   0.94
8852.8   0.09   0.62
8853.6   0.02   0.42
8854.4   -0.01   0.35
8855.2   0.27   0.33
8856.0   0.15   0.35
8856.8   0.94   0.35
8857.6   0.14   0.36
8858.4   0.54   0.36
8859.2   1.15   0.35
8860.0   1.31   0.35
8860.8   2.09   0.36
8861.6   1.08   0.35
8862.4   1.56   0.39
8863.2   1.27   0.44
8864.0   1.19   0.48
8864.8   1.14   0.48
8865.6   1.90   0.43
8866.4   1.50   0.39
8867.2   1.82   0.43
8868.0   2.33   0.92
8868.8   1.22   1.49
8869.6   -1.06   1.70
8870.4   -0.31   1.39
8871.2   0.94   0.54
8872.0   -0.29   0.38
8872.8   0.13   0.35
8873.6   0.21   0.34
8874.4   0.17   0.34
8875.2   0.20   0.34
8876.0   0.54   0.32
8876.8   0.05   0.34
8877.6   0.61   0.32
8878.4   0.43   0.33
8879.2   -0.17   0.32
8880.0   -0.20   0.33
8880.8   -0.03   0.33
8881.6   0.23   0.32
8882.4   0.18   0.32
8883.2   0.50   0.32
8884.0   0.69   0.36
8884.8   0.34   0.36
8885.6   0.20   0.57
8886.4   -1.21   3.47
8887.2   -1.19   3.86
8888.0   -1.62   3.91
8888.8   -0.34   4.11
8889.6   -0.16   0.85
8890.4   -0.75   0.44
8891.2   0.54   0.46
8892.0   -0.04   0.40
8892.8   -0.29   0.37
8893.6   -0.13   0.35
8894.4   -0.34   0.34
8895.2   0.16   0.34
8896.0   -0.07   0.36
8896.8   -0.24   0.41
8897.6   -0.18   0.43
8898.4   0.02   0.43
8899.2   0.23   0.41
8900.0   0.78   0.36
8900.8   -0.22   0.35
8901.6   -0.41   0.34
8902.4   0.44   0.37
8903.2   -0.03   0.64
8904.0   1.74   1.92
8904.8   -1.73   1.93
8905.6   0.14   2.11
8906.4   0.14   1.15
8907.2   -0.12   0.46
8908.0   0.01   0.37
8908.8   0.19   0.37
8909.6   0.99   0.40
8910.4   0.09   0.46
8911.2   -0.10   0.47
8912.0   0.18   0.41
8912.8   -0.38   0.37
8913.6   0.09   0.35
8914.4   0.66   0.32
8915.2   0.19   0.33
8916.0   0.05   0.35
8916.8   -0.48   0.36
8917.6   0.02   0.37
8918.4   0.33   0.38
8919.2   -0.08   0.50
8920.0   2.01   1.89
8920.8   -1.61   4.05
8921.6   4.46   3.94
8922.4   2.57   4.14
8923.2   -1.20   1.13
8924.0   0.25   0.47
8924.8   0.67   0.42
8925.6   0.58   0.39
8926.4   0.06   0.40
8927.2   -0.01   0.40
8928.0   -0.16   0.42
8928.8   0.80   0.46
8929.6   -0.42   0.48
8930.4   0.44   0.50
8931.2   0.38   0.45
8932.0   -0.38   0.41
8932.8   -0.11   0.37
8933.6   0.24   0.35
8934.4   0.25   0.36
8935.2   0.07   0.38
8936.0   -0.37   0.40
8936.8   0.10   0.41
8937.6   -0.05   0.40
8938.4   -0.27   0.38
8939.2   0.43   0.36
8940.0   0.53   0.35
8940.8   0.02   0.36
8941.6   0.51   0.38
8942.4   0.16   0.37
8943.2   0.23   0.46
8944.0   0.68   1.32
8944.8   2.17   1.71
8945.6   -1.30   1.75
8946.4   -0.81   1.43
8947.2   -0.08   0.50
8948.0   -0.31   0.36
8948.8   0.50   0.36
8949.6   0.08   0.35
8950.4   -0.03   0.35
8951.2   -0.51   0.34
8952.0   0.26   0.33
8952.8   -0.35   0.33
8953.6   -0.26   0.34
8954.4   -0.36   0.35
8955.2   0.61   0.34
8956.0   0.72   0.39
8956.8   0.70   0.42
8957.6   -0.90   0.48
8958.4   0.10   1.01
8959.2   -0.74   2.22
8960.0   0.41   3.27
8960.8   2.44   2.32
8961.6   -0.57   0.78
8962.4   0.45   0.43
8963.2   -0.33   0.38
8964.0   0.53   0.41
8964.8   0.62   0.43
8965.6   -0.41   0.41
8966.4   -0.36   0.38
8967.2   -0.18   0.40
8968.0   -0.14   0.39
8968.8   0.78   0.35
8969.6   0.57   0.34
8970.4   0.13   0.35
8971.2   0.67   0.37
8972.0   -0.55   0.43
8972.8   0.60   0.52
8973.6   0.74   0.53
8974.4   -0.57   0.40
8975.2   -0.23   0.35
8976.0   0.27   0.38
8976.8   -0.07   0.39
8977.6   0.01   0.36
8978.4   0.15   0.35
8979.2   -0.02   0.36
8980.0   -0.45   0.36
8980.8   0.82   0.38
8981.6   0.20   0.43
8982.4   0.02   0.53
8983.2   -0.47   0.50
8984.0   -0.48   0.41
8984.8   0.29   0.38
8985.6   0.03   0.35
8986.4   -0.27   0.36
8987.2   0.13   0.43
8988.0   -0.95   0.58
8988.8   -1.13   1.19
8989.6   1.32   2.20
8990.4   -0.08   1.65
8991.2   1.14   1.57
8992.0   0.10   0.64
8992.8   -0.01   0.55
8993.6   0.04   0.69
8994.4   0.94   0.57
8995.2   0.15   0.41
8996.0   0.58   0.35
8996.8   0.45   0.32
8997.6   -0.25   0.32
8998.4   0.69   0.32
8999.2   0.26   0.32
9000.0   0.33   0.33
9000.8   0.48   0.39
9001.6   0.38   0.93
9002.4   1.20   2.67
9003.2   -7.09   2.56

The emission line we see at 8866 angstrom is [O II]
